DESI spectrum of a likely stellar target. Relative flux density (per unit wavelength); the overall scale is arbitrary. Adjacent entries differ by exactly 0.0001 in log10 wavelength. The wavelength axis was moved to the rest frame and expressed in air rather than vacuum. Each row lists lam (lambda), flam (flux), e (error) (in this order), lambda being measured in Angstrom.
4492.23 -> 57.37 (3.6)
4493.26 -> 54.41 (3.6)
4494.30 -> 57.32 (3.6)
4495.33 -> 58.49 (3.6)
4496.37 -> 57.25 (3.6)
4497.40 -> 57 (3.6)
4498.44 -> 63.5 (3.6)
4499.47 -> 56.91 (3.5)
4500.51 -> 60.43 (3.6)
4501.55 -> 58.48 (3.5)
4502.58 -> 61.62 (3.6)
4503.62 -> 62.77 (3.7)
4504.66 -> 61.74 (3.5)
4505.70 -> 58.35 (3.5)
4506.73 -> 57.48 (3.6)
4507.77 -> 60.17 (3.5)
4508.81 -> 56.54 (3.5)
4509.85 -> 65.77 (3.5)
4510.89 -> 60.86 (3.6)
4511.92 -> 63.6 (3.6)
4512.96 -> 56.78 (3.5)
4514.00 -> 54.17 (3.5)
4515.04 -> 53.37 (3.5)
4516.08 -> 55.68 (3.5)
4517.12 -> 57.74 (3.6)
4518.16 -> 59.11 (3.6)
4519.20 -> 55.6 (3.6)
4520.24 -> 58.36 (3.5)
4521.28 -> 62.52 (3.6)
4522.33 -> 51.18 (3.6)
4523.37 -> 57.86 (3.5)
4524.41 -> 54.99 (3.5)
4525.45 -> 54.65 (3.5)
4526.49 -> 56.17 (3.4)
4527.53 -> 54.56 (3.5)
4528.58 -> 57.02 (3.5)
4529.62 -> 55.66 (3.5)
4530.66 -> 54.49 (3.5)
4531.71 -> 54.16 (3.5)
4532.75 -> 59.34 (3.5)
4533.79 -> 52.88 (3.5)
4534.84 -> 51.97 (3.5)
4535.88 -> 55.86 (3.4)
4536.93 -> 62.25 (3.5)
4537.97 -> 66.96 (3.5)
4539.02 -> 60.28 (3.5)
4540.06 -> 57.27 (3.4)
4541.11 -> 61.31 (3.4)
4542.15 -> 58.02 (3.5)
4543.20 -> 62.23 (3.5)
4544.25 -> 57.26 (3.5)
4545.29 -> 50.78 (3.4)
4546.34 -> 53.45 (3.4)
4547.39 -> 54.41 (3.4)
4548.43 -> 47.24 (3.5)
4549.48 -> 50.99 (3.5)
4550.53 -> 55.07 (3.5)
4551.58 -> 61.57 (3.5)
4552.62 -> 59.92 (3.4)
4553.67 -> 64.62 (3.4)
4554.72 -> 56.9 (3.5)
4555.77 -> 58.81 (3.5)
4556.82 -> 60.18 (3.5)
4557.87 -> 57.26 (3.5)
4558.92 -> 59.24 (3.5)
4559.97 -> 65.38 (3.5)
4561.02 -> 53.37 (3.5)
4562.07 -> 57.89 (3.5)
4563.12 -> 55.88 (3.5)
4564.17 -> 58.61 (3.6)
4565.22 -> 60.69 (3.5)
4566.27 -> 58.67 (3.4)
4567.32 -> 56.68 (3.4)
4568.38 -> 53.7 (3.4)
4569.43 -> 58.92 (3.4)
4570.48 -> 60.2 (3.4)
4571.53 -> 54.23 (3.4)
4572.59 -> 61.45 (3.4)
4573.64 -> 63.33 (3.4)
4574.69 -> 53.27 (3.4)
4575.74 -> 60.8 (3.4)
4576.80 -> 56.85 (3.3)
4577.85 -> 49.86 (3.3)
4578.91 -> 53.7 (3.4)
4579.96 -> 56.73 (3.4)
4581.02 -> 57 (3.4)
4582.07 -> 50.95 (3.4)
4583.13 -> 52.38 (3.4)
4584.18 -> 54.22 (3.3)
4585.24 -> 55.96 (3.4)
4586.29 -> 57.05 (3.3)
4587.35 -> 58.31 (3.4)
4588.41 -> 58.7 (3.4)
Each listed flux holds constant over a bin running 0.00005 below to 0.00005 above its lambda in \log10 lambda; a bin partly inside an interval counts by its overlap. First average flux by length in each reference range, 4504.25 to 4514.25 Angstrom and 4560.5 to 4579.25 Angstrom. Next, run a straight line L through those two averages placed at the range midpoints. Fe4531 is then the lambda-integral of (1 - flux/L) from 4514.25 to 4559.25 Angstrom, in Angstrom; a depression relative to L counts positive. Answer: 1.23 Angstrom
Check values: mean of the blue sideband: 59.7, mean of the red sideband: 57.1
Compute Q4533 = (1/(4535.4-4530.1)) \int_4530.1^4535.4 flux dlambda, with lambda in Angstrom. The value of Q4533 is 54.6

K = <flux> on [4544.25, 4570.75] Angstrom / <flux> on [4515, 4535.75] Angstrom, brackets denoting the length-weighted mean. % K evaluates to 1.0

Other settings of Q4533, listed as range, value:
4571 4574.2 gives 59.6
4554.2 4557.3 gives 58.6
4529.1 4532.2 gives 54.7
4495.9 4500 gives 58.7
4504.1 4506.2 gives 60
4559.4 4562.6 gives 58.9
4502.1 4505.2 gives 61.9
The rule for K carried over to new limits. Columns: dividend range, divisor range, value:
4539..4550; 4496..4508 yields 0.93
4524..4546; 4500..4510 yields 0.95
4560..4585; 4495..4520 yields 0.96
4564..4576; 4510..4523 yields 1.01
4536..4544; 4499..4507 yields 1.02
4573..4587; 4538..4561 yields 0.96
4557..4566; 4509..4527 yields 1.02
